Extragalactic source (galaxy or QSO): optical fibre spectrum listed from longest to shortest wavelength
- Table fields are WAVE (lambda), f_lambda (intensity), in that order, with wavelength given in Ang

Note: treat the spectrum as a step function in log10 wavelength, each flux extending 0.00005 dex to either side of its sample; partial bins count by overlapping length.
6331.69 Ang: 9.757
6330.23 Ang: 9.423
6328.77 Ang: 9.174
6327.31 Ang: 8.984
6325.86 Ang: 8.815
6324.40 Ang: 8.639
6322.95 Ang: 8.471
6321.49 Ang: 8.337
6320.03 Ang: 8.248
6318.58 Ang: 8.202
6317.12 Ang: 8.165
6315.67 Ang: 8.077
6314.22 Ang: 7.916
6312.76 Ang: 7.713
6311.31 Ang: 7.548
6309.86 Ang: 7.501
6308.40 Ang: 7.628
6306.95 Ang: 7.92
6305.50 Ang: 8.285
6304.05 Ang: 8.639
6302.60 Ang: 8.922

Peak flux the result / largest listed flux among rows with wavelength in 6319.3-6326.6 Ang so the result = 8.815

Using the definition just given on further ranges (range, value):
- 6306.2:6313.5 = 7.92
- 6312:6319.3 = 8.202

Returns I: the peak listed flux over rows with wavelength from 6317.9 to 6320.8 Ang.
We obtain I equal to 8.248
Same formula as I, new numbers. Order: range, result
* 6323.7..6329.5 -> 9.174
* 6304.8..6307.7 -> 8.285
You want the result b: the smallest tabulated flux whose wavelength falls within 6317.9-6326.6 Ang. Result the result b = 8.202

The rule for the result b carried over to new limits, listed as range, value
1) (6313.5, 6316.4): 7.916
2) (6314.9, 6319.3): 8.077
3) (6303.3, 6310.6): 7.501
